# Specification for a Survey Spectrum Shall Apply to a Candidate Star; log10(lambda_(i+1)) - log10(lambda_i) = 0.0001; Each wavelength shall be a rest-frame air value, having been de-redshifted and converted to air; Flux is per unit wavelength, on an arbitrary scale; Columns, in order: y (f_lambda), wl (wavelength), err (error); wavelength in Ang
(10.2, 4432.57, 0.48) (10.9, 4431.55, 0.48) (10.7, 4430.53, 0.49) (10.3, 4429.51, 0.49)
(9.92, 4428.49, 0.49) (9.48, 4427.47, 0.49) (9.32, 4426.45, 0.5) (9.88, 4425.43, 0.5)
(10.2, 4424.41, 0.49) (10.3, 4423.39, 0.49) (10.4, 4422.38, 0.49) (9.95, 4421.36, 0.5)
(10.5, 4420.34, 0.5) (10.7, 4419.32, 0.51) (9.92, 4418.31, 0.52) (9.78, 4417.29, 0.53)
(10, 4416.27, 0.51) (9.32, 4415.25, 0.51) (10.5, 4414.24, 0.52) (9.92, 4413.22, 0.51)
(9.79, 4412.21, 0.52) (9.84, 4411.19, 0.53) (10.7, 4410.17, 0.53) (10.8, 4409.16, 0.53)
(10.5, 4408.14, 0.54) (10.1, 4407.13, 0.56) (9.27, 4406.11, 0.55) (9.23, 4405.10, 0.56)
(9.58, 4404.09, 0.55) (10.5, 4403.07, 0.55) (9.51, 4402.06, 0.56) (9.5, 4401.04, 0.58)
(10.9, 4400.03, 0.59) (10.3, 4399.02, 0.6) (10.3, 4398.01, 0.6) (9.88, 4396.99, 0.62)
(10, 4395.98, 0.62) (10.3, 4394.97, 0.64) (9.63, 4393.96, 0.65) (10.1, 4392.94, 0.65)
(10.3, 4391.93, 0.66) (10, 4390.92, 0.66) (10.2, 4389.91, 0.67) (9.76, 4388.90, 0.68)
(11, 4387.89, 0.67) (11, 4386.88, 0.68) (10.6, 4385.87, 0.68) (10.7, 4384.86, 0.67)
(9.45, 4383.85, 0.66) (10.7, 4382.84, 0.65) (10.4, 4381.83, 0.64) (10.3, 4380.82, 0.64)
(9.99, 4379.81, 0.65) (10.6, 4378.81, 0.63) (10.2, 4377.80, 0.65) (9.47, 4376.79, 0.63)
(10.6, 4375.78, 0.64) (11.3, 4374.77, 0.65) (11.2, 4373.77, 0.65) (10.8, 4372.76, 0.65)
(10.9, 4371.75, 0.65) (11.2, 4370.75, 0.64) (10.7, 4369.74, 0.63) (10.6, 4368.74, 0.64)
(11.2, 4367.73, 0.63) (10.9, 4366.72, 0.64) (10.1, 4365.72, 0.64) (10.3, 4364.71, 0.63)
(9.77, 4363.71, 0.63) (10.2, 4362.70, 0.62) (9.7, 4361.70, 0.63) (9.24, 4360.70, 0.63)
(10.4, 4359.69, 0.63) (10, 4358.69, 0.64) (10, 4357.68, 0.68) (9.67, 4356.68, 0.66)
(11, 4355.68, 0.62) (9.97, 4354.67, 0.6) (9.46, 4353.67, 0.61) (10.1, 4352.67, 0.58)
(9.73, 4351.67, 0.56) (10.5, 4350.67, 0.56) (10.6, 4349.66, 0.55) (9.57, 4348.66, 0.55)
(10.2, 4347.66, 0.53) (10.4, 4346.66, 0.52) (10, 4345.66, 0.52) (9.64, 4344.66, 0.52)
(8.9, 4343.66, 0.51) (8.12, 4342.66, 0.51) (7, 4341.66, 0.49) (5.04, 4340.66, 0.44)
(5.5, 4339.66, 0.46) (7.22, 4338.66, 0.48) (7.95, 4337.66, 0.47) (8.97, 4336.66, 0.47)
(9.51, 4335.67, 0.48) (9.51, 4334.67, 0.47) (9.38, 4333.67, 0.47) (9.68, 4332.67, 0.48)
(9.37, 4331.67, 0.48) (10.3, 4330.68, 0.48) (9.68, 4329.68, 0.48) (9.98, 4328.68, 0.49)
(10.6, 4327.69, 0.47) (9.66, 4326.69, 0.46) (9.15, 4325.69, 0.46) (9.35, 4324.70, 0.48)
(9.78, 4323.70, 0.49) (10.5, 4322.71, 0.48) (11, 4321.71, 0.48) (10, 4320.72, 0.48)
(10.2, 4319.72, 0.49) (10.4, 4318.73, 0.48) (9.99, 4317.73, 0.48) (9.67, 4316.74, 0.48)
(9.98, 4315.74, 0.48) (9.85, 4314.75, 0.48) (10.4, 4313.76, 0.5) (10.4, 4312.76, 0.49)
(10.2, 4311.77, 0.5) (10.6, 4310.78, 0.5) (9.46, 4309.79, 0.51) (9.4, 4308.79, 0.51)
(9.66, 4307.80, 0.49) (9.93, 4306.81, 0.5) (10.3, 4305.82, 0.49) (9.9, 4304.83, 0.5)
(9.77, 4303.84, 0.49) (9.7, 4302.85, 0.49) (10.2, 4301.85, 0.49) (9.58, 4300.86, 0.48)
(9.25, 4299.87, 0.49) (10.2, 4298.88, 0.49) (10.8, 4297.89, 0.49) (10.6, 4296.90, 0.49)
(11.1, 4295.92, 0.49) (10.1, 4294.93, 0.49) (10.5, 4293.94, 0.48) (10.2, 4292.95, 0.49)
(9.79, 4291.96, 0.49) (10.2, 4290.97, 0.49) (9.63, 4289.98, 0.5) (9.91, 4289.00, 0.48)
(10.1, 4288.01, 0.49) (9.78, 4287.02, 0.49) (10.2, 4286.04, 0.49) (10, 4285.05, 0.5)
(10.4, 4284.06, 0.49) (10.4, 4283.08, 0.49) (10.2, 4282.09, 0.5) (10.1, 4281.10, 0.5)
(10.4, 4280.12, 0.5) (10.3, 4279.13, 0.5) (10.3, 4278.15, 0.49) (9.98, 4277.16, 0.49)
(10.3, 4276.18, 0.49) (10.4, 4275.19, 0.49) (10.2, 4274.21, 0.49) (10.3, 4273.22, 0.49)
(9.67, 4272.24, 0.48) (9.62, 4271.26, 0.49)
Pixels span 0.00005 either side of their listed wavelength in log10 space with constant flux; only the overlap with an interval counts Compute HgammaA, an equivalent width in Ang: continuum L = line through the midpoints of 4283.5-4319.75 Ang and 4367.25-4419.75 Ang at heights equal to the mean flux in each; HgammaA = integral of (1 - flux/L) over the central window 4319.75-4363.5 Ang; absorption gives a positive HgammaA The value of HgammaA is 3.0 Ang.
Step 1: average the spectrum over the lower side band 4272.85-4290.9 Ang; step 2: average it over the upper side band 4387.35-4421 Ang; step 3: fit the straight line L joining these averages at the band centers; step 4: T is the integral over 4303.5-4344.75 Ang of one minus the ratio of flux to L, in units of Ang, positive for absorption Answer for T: 2.9 Ang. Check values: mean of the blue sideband 10.2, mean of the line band 9.42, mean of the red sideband 10.1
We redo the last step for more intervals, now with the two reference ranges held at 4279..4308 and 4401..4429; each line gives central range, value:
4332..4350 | 2.39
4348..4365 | 0.06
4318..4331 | 0.05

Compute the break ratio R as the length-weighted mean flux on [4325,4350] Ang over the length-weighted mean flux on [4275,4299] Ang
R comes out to 0.9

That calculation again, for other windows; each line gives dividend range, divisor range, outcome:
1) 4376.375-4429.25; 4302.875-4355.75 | 1.06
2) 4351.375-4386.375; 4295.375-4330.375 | 1.03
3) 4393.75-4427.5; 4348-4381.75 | 0.97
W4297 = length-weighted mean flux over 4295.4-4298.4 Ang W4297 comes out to 10.9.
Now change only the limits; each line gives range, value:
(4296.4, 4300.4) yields 10.2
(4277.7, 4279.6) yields 10.3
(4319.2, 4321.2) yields 10.1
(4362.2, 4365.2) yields 10.1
